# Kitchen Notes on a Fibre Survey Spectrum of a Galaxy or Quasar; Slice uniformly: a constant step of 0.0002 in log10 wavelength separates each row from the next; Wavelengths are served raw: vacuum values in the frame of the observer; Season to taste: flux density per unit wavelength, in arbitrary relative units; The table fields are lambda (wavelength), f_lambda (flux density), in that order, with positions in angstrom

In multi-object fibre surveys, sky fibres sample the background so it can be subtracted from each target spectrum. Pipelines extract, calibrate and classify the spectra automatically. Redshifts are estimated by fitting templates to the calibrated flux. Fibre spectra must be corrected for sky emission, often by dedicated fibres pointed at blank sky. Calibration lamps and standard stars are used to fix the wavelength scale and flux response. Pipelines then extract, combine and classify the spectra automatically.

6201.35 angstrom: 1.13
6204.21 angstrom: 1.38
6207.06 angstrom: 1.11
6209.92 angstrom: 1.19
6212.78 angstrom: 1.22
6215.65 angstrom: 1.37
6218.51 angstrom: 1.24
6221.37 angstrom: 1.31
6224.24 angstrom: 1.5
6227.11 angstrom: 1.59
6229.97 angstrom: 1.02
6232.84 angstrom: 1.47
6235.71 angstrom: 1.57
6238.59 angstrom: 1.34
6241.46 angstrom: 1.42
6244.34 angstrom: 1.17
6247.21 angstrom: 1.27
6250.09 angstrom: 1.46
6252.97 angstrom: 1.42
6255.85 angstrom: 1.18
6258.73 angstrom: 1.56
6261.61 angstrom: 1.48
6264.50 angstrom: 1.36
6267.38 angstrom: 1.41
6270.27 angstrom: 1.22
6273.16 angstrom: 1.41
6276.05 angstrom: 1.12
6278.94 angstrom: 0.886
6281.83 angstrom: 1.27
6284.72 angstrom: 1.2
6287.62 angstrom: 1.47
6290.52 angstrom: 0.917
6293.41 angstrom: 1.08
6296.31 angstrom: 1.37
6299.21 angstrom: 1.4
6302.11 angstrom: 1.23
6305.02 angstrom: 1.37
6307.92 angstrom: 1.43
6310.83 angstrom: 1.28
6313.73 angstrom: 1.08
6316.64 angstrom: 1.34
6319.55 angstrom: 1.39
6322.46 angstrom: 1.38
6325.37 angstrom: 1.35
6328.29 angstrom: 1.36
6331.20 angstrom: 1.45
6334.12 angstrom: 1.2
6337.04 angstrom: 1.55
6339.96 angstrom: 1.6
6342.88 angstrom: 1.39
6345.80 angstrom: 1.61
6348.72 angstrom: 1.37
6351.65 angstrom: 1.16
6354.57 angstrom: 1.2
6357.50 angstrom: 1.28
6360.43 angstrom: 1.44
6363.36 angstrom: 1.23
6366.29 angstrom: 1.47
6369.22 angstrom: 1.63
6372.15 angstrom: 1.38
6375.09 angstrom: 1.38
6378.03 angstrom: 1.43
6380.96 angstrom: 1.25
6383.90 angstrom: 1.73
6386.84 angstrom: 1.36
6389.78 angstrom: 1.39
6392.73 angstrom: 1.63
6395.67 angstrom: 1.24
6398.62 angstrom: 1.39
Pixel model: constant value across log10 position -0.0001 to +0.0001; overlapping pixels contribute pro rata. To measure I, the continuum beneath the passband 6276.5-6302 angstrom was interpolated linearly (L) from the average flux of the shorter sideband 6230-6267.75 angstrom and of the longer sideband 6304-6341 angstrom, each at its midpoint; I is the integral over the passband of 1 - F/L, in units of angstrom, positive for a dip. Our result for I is 3.23 angstrom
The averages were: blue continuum 1.38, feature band 1.2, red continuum 1.37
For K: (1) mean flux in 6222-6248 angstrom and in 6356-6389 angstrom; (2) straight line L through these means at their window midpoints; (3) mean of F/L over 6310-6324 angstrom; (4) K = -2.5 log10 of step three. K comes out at 0.08 mag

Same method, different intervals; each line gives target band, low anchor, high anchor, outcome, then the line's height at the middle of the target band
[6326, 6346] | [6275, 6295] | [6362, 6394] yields -0.10 mag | 1.3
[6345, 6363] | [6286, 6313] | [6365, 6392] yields 0.06 mag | 1.4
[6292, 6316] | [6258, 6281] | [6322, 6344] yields 0.06 mag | 1.36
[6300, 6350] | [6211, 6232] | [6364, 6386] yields 0.03 mag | 1.41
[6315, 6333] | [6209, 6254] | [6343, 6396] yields 0.01 mag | 1.38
